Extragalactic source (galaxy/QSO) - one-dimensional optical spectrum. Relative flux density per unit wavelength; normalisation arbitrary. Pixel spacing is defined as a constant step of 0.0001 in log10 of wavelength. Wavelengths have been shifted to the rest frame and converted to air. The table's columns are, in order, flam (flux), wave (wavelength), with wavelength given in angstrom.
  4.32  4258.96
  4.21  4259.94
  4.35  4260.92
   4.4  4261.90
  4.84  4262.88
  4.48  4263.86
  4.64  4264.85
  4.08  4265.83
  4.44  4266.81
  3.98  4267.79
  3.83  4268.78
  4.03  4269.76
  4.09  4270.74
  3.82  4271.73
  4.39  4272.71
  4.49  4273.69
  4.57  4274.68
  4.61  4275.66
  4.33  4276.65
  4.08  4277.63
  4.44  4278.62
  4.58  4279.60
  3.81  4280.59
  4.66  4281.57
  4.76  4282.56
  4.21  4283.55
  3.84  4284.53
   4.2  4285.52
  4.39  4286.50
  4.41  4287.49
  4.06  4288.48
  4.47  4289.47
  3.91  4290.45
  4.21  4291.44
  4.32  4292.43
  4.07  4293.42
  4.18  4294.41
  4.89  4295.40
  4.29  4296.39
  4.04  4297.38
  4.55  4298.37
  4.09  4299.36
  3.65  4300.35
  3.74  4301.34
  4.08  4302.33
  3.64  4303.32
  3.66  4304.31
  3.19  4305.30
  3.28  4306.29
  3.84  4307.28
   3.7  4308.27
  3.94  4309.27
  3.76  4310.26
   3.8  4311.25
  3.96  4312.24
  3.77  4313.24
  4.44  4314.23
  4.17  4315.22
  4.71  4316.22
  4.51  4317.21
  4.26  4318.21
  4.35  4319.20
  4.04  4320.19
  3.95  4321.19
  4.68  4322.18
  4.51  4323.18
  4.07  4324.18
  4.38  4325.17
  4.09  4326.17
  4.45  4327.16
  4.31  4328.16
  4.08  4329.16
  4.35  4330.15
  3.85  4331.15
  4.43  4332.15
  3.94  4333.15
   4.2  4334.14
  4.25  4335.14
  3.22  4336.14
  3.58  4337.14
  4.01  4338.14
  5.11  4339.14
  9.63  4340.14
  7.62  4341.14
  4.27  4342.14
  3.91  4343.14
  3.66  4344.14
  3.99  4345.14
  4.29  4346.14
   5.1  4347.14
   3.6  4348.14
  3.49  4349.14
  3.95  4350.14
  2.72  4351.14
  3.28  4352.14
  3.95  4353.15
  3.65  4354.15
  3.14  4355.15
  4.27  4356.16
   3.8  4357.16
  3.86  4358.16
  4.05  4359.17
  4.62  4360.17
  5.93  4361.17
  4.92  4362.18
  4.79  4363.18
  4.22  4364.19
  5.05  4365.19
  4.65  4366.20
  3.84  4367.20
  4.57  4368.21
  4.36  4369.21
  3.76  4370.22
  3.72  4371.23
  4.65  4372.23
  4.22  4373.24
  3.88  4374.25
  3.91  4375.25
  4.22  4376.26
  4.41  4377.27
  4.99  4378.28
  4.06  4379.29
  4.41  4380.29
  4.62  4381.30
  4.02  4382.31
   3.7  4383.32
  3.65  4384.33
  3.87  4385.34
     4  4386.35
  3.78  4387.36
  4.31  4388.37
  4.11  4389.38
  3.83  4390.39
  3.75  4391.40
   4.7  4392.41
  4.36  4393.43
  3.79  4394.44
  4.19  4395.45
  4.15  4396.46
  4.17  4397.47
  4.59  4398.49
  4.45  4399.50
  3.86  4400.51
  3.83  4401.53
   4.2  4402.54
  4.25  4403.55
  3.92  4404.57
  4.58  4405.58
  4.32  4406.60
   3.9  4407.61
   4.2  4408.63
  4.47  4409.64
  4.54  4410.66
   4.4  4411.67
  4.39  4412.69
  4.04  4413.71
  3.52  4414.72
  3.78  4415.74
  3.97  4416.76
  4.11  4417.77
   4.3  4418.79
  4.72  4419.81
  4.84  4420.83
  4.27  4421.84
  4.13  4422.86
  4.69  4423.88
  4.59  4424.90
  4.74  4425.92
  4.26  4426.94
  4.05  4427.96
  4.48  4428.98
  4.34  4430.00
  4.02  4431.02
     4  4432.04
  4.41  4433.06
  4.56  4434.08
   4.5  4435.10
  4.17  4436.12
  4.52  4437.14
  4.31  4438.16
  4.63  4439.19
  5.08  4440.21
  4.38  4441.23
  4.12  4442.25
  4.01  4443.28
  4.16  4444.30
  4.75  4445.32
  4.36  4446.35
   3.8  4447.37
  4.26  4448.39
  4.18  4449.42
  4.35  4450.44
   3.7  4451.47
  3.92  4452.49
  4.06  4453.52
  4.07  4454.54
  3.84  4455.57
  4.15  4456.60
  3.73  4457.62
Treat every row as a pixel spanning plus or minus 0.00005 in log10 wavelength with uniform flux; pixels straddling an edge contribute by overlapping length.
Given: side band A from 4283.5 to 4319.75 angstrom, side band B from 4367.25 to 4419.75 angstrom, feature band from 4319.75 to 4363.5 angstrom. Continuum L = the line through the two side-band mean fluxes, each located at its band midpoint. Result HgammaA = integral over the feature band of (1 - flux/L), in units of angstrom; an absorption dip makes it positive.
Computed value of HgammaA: -2.2 angstrom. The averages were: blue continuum 4.07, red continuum 4.15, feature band 4.32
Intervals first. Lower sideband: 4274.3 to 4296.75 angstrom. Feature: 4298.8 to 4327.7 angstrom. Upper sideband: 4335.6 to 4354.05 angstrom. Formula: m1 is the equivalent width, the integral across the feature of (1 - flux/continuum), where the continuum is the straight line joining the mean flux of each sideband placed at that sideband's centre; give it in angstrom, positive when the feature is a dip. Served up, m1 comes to 2.2 angstrom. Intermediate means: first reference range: 4.32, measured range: 4.03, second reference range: 4.39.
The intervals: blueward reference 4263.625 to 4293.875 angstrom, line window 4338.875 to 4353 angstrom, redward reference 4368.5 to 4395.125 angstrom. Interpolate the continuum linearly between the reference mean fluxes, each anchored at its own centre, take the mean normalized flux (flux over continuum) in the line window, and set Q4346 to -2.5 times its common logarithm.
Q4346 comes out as -0.103 mag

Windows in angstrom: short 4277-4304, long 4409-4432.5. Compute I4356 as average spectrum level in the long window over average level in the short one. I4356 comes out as 1.0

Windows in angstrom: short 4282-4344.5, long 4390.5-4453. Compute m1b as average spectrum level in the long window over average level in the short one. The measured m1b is 1.00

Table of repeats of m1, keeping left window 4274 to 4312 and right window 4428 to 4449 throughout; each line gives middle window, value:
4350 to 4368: 0.2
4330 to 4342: -1.9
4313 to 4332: -0.5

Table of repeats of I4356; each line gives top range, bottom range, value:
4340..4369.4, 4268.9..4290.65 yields 1.02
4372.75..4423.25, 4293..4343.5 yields 0.98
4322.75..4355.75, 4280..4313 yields 1.06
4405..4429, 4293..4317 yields 1.08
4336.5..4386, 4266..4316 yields 1.05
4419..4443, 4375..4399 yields 1.06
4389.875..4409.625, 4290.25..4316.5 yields 1.04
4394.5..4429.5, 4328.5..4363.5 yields 0.98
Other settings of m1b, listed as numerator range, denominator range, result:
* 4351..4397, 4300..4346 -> 0.98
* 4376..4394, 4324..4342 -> 0.89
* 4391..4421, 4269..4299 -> 0.98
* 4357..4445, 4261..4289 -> 0.99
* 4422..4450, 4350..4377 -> 1.05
